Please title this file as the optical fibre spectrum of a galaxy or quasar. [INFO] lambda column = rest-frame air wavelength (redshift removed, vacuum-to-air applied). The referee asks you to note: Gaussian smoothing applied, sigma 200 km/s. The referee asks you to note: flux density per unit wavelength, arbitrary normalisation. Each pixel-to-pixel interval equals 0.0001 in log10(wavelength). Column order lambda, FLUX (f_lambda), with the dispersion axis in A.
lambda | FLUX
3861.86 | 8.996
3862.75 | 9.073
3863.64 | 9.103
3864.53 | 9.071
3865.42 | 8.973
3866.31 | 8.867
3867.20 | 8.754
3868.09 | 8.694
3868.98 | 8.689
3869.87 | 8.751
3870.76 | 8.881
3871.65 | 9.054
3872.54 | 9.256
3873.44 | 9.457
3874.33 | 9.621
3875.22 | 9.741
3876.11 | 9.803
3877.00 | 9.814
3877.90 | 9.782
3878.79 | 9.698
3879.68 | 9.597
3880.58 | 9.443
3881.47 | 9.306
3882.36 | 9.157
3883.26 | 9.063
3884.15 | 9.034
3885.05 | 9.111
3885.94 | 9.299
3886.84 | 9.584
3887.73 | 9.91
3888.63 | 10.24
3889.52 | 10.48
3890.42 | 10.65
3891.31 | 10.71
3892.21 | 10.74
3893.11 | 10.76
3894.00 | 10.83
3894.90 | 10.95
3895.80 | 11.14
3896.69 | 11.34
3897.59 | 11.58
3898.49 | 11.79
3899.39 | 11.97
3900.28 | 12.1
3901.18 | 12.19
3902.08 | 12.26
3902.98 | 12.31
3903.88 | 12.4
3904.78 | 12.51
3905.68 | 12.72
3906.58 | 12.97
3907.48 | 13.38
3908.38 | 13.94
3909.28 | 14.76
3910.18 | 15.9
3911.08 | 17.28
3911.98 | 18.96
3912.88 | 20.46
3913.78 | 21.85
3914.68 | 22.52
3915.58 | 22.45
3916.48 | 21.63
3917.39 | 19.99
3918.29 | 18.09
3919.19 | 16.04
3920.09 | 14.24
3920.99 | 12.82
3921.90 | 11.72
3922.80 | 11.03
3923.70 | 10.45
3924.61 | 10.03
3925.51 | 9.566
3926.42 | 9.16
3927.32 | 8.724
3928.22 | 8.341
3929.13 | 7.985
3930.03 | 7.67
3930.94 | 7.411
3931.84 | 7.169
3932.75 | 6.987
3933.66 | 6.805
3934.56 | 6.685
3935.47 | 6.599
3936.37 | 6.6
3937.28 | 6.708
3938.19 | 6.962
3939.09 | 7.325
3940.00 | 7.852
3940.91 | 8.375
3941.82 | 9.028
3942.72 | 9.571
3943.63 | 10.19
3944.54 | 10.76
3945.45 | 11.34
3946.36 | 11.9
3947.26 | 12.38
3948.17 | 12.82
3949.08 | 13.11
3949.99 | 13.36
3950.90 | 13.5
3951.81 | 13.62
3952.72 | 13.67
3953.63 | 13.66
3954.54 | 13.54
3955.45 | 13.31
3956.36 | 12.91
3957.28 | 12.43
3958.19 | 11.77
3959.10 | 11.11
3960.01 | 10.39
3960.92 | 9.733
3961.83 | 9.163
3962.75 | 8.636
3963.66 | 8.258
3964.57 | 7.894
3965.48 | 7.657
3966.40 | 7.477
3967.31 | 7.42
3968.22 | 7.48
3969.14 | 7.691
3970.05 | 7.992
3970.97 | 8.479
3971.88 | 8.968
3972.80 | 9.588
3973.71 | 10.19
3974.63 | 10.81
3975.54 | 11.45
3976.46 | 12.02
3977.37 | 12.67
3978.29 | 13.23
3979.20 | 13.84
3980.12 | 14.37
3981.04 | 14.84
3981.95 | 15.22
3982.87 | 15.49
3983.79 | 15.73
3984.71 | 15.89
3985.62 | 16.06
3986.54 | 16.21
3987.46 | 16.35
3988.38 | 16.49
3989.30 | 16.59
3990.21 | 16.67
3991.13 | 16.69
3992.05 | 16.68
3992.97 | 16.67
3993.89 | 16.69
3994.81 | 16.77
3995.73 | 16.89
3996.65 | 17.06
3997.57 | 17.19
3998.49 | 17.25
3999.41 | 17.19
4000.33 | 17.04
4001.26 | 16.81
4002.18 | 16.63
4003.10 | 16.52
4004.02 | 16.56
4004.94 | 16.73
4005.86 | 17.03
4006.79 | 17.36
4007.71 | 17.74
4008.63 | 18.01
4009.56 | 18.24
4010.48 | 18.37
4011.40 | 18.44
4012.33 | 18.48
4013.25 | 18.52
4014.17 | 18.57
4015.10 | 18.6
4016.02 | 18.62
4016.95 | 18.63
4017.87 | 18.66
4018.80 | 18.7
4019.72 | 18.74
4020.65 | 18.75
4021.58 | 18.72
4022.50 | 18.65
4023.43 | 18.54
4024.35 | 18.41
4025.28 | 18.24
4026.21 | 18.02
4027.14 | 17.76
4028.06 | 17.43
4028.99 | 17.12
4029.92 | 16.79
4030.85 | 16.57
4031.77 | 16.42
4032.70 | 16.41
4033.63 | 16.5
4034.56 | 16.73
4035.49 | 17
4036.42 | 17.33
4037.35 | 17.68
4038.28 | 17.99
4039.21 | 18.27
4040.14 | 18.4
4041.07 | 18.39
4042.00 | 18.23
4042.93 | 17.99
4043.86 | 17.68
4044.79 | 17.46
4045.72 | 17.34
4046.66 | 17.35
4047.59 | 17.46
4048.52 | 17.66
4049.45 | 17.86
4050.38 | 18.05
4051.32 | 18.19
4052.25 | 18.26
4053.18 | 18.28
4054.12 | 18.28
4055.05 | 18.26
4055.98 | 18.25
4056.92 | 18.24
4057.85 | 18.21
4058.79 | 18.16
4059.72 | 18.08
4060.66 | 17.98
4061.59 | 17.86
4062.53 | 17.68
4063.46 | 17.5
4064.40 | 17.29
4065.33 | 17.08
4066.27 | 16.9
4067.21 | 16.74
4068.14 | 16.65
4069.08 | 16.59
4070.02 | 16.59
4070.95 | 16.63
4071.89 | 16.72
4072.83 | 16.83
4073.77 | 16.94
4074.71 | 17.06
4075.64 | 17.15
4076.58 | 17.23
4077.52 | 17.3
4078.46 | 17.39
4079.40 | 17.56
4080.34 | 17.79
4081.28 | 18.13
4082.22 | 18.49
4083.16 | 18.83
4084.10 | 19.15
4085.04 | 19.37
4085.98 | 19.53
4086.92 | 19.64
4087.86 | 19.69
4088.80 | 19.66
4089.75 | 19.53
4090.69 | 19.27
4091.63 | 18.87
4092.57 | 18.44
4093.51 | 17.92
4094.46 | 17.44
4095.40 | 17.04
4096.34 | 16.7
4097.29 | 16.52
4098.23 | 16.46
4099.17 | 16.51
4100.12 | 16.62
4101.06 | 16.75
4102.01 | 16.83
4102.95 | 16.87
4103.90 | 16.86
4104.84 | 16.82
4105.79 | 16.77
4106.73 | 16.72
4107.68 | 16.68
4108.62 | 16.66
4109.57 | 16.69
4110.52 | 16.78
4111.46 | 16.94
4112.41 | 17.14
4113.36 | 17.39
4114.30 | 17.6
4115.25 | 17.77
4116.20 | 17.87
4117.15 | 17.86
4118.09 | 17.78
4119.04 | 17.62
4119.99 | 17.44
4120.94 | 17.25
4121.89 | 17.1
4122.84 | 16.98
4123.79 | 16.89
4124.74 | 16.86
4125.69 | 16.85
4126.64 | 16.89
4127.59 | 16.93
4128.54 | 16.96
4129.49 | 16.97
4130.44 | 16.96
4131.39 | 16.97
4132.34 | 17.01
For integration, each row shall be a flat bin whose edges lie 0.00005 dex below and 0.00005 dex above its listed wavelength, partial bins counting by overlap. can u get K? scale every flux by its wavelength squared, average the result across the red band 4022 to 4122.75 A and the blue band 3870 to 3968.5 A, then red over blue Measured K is 1.69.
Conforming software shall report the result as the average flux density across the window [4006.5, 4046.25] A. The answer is 17.9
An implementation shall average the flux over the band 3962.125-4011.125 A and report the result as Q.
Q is 14.1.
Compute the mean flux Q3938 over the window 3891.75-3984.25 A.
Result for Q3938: 11.7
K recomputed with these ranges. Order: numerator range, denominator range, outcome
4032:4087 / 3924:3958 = 1.88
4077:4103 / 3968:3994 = 1.41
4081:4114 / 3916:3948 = 1.87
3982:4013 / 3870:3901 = 1.77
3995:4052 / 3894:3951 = 1.55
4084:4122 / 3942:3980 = 1.73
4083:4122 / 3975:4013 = 1.14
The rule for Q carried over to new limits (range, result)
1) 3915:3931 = 12.8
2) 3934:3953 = 10.1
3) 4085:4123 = 17.6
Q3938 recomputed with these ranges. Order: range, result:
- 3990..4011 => 17.1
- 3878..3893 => 9.77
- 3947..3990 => 12.1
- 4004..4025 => 18.3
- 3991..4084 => 17.6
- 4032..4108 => 17.6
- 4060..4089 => 17.7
